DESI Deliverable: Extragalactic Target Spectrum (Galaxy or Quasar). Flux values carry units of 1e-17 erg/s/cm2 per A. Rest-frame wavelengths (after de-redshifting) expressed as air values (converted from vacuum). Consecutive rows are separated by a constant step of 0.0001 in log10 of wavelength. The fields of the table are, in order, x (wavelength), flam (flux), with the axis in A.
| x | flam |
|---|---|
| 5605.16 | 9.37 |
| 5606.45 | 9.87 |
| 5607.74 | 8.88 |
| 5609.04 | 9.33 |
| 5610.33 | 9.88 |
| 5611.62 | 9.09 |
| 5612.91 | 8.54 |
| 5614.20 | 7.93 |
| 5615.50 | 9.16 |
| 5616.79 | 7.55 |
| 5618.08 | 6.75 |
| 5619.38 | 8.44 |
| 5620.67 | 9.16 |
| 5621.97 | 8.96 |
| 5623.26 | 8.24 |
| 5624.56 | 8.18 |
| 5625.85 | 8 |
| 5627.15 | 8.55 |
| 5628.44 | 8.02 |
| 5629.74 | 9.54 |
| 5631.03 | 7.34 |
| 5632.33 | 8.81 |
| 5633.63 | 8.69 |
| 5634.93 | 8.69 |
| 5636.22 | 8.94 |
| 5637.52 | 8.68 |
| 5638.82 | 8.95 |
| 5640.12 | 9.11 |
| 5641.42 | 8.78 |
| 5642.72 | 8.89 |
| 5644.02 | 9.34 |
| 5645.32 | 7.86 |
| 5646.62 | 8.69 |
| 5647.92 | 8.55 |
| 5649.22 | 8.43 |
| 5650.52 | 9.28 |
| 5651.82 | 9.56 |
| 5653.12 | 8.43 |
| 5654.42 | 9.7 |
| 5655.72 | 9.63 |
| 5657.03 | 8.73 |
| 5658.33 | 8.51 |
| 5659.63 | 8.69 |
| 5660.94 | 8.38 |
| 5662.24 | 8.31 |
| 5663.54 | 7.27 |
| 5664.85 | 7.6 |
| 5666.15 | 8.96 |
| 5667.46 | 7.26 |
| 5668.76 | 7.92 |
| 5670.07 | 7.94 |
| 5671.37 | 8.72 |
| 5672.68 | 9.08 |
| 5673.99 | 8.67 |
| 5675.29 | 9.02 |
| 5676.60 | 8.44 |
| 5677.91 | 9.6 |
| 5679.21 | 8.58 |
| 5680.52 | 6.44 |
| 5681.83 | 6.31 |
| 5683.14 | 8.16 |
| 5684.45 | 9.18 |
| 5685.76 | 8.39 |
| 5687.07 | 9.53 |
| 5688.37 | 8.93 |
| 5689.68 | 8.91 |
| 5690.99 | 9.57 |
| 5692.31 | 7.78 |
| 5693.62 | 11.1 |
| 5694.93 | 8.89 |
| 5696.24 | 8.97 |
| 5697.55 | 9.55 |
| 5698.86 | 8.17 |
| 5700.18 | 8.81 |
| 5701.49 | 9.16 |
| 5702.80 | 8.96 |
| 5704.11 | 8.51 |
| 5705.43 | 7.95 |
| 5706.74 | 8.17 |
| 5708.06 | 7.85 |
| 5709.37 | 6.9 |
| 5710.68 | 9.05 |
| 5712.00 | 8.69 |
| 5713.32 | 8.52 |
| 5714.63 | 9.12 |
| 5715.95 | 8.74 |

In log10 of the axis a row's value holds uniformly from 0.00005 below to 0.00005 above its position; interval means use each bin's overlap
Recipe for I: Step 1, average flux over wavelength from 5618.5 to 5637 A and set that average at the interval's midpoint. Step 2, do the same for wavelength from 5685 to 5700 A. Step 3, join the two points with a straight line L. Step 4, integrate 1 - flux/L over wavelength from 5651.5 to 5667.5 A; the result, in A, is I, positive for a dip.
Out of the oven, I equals 0.4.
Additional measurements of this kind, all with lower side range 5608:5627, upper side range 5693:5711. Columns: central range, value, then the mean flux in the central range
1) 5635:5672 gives -0.1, 8.61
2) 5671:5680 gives -0.2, 8.84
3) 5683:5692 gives -0.3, 8.95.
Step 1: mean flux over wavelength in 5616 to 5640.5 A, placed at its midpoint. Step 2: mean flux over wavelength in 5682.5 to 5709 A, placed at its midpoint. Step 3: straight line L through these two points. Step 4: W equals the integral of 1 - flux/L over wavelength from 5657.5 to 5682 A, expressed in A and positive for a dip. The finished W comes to 1.22 A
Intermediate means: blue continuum 8.45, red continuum 8.81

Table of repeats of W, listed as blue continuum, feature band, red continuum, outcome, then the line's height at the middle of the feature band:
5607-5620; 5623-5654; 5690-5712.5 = -0.21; 8.6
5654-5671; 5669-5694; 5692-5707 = 0.06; 8.63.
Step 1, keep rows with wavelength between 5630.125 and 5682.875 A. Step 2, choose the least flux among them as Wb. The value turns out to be 6.31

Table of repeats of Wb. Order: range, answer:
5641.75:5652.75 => 7.86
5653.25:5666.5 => 7.27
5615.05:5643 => 6.75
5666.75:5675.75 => 7.26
